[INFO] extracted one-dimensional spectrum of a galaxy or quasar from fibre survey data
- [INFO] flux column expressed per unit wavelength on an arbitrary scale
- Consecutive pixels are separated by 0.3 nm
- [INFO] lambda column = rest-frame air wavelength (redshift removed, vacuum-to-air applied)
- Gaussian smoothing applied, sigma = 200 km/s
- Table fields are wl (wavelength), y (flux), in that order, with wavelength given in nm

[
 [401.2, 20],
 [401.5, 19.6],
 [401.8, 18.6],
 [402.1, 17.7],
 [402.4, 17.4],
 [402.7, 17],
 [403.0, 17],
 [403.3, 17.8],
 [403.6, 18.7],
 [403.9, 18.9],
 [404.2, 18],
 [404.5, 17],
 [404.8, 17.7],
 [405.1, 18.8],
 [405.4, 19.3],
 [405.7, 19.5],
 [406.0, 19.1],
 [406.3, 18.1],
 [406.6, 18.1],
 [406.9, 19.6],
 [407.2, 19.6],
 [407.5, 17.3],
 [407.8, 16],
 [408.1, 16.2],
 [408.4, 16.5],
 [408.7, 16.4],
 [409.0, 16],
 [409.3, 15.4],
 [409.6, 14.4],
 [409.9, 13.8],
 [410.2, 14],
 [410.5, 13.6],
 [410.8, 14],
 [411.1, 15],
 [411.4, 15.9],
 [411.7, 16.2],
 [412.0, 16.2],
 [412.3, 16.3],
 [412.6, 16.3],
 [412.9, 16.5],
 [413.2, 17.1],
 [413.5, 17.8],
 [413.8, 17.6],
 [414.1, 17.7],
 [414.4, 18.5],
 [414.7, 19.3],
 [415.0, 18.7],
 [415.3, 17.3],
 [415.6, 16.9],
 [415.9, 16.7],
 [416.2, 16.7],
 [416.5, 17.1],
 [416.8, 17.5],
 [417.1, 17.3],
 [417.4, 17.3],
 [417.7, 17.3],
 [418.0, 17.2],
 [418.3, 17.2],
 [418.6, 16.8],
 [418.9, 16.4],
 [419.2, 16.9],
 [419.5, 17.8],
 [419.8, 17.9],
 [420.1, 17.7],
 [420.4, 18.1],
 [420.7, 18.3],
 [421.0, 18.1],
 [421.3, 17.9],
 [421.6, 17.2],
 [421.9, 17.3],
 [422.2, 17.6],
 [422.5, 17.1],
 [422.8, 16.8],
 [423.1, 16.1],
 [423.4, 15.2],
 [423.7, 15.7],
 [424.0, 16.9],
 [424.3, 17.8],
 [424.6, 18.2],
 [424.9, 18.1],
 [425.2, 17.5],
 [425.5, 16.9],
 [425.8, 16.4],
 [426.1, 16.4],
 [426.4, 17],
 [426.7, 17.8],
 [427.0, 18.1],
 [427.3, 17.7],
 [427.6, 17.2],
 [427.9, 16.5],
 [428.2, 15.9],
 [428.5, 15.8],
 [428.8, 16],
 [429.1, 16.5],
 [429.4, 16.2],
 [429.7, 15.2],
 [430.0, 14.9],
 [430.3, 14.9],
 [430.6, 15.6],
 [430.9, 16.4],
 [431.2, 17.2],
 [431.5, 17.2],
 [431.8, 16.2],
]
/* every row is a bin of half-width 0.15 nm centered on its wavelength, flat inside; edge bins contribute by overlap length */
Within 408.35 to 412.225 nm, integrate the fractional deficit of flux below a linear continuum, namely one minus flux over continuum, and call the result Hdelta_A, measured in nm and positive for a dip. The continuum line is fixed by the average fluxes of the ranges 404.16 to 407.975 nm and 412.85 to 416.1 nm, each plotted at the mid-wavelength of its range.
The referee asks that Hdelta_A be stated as 0.61 nm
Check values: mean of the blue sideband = 18.3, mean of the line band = 15.2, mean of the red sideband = 17.7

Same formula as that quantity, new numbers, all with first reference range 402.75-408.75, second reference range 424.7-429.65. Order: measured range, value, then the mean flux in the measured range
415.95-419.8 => 0.05 nm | 17.1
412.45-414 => 0.05 nm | 17.1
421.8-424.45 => 0.06 nm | 16.7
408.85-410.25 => 0.24 nm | 14.8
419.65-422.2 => -0.09 nm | 17.8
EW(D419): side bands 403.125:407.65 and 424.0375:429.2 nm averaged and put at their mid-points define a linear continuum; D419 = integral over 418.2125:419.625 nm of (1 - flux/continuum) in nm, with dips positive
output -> 0.046 nm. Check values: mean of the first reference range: 18.5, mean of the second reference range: 17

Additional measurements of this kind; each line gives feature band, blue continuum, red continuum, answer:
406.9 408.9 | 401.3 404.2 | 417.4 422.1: 0.08 nm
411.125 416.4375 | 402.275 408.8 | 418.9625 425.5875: 0.16 nm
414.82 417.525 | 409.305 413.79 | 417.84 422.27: -0.11 nm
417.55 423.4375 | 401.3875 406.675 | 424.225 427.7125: 0.11 nm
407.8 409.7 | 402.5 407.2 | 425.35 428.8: 0.23 nm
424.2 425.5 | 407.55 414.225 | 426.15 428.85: -0.08 nm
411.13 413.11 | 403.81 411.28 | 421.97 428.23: 0.08 nm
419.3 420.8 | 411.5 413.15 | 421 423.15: -0.07 nm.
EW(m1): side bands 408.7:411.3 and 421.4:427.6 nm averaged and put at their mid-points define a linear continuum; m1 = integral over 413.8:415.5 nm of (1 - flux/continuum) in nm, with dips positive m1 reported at -0.303 nm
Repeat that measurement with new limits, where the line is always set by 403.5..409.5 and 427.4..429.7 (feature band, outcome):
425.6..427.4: -0.089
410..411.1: 0.219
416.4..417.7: -0.020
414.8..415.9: -0.027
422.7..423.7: 0.041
